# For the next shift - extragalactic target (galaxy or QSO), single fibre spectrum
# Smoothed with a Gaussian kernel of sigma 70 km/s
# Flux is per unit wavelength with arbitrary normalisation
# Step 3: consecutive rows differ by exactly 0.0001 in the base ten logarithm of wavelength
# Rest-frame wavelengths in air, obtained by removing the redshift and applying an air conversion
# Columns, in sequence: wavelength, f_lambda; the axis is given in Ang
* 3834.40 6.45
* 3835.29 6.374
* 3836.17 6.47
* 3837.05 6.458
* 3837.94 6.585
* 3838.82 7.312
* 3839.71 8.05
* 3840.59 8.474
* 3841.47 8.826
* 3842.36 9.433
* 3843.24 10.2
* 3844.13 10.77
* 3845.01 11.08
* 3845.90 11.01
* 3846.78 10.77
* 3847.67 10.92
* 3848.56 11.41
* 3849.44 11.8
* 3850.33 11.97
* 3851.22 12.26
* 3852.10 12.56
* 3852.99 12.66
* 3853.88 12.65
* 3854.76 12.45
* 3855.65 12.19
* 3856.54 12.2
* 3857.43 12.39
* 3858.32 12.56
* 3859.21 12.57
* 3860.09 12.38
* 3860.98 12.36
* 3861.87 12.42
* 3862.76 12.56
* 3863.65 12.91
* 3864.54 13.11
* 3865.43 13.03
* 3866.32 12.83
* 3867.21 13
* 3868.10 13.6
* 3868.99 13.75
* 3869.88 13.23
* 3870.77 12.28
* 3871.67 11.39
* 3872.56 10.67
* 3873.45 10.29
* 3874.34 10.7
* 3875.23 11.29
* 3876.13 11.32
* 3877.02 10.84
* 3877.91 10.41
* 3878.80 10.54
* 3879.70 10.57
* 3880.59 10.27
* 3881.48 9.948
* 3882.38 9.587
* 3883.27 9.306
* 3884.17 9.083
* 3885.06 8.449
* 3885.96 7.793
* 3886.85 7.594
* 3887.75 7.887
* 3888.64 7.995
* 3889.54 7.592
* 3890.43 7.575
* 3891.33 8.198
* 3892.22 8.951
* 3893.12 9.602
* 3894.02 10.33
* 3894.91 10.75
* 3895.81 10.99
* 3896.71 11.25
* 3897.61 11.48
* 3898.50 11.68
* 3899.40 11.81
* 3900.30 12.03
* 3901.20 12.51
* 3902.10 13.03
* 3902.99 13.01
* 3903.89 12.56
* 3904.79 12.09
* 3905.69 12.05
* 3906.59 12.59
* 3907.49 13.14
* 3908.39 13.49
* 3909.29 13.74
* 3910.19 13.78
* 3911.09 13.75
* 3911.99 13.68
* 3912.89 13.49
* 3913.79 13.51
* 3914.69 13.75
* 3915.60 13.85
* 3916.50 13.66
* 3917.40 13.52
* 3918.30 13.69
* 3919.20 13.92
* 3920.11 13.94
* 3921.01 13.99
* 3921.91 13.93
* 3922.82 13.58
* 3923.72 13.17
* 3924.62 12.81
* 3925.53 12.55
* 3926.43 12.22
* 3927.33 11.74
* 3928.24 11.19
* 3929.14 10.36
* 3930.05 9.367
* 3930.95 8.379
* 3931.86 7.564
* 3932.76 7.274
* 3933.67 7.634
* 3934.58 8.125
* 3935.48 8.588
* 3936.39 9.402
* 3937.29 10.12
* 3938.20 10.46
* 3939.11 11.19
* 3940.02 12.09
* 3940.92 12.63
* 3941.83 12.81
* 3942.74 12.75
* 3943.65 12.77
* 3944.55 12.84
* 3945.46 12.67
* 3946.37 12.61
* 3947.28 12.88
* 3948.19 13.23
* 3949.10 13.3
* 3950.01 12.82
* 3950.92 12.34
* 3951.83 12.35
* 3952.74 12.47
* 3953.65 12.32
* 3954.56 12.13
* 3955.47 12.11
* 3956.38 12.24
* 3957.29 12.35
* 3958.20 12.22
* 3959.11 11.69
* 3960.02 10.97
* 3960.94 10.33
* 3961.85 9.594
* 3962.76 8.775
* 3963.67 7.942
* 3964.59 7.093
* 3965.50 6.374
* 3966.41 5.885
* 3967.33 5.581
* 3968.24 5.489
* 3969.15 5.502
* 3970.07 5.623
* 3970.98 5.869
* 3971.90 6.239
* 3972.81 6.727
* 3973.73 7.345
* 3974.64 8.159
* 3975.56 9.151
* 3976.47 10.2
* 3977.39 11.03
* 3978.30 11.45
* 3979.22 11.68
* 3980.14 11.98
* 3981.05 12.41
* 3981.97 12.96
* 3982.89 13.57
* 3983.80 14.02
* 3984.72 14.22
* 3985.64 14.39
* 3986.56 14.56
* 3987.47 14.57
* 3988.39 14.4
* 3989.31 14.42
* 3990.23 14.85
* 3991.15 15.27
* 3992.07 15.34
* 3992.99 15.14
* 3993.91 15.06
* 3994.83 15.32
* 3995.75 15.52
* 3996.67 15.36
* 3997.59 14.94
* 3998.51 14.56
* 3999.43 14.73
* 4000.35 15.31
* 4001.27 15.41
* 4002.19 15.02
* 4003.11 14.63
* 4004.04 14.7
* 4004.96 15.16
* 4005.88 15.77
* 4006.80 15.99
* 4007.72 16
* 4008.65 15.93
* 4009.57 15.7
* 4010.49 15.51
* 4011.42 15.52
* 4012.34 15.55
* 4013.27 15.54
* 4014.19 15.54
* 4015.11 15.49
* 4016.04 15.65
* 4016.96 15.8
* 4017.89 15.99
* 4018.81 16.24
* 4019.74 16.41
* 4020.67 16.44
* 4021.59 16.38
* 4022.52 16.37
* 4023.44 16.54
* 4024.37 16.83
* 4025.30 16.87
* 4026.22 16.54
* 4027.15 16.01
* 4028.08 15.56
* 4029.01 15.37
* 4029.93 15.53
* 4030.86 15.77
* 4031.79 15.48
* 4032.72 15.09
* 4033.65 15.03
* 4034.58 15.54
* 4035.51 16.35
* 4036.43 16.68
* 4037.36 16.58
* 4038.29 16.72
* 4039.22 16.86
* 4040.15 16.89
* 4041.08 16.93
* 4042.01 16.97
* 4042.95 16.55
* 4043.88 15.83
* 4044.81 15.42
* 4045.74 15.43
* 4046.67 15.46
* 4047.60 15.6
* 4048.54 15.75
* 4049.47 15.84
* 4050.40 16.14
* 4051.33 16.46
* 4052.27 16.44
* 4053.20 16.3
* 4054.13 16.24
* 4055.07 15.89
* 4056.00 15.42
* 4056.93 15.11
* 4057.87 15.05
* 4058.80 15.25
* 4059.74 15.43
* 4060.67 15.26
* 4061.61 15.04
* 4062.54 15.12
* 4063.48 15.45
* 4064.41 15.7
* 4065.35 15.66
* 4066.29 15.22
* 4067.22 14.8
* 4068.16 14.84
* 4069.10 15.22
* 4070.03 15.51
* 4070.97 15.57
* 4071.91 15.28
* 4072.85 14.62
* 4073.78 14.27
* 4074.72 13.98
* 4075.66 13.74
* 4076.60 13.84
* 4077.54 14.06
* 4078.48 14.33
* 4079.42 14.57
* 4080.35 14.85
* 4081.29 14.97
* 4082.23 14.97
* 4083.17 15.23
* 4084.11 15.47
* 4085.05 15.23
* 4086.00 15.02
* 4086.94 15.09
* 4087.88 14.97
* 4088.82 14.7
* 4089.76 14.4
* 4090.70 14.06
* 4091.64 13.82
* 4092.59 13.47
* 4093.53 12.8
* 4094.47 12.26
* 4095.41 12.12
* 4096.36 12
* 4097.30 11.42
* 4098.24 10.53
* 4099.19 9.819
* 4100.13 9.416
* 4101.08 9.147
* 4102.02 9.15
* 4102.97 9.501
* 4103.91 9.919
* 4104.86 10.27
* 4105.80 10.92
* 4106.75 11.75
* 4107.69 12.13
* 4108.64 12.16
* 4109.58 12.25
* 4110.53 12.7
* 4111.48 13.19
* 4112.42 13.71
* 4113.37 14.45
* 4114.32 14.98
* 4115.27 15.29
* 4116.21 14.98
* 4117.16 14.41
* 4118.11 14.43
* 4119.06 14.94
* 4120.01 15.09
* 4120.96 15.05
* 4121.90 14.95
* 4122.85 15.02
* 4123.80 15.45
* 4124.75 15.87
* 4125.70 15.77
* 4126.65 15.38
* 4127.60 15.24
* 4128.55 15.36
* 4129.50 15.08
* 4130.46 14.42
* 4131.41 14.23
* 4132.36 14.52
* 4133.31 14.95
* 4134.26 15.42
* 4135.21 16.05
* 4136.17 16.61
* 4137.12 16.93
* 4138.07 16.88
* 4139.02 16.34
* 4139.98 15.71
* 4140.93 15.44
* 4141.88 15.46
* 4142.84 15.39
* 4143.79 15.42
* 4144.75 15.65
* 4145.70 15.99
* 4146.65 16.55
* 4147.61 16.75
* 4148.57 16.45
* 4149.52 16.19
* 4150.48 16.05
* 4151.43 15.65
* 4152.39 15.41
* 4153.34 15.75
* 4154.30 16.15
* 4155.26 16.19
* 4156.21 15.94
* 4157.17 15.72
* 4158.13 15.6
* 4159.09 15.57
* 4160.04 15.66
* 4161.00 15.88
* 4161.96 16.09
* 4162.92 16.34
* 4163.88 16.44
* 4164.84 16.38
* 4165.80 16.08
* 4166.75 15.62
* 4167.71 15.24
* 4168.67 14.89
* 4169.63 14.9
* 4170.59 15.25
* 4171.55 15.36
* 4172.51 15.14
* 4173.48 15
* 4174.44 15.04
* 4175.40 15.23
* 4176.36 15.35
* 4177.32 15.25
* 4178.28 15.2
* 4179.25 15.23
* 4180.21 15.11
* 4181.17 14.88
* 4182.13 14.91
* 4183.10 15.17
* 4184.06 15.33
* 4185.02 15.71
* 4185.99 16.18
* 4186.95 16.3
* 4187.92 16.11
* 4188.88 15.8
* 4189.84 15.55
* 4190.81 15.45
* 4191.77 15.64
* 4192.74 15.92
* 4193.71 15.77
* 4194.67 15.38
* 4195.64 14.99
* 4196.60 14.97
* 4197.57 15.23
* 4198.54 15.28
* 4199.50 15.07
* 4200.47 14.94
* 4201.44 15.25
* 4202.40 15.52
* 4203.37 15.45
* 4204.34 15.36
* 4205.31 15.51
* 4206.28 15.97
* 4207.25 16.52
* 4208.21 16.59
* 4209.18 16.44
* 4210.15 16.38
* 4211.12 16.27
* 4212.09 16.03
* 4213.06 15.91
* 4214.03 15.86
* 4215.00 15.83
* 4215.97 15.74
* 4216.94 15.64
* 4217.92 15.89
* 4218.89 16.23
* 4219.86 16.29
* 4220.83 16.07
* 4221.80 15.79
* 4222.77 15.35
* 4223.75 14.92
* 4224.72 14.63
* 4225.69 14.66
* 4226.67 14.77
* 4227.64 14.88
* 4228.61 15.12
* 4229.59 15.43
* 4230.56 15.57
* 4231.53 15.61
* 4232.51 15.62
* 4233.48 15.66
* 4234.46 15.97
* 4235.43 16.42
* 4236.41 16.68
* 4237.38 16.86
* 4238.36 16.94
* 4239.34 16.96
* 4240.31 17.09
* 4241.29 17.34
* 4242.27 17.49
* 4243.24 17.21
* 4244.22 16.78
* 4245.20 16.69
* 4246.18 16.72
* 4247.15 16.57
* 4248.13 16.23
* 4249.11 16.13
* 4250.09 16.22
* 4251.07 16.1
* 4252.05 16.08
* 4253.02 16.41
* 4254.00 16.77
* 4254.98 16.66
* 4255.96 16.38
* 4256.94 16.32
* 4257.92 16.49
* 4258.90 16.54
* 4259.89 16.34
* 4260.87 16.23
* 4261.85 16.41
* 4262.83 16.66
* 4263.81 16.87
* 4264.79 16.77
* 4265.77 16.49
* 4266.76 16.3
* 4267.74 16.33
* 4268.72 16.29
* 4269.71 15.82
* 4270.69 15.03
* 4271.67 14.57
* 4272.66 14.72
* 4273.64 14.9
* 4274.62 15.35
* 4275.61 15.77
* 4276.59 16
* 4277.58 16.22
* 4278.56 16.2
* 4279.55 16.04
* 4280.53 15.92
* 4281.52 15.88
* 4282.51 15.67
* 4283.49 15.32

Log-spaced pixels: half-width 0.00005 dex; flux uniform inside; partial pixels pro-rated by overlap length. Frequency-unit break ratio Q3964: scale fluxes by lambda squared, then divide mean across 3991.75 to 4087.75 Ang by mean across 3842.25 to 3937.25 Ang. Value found 1.46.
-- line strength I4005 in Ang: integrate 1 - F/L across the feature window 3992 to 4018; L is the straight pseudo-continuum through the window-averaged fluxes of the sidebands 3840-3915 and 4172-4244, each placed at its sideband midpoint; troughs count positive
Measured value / -4.62 Ang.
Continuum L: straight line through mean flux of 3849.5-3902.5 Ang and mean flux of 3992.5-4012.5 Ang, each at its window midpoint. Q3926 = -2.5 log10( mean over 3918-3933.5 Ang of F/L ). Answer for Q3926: 0.10 mag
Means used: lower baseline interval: 11.1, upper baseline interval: 15.3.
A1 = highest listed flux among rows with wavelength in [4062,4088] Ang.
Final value 15.7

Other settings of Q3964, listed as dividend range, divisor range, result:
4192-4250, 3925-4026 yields 1.43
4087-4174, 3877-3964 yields 1.42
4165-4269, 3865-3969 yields 1.64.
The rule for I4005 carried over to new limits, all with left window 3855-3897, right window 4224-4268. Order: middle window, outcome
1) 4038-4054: -3.4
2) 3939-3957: -1.0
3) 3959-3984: 6.7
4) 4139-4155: -1.2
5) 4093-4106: 3.2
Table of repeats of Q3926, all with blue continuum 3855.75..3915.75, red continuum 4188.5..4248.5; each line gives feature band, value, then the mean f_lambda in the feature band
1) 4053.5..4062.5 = -0.124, 15.4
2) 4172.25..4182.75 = 0.016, 15.1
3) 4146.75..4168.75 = -0.061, 15.9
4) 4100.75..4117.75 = 0.173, 12.3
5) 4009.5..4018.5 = -0.186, 15.6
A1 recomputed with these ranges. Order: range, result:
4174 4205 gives 16.3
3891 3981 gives 13.99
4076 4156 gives 16.93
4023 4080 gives 16.97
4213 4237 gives 16.68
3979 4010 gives 16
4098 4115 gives 14.98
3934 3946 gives 12.84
